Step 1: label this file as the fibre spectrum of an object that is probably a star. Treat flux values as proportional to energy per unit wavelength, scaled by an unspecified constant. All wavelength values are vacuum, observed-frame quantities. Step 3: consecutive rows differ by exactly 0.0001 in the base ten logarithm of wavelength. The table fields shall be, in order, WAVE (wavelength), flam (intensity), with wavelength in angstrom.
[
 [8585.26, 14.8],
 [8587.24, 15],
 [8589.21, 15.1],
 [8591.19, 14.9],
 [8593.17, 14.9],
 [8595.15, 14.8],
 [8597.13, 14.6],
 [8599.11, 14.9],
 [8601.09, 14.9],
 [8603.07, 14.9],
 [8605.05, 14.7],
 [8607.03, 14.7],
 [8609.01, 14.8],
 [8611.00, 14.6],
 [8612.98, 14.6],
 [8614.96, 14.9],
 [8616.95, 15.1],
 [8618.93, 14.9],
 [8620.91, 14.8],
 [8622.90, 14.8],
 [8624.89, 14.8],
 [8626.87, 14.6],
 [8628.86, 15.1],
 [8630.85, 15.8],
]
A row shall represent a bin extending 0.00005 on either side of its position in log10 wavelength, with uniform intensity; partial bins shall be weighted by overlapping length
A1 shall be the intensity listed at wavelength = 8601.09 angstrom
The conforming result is 14.9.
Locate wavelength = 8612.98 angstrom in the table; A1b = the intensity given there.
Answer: 14.6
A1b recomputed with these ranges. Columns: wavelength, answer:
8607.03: 14.7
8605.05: 14.7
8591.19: 14.9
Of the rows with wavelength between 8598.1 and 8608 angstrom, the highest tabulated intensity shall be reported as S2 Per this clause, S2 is 14.9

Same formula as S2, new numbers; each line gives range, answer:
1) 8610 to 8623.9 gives 15.1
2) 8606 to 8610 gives 14.8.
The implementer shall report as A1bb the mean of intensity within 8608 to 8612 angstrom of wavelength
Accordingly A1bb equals 14.7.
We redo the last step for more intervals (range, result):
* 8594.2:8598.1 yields 14.7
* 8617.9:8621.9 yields 14.9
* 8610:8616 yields 14.7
